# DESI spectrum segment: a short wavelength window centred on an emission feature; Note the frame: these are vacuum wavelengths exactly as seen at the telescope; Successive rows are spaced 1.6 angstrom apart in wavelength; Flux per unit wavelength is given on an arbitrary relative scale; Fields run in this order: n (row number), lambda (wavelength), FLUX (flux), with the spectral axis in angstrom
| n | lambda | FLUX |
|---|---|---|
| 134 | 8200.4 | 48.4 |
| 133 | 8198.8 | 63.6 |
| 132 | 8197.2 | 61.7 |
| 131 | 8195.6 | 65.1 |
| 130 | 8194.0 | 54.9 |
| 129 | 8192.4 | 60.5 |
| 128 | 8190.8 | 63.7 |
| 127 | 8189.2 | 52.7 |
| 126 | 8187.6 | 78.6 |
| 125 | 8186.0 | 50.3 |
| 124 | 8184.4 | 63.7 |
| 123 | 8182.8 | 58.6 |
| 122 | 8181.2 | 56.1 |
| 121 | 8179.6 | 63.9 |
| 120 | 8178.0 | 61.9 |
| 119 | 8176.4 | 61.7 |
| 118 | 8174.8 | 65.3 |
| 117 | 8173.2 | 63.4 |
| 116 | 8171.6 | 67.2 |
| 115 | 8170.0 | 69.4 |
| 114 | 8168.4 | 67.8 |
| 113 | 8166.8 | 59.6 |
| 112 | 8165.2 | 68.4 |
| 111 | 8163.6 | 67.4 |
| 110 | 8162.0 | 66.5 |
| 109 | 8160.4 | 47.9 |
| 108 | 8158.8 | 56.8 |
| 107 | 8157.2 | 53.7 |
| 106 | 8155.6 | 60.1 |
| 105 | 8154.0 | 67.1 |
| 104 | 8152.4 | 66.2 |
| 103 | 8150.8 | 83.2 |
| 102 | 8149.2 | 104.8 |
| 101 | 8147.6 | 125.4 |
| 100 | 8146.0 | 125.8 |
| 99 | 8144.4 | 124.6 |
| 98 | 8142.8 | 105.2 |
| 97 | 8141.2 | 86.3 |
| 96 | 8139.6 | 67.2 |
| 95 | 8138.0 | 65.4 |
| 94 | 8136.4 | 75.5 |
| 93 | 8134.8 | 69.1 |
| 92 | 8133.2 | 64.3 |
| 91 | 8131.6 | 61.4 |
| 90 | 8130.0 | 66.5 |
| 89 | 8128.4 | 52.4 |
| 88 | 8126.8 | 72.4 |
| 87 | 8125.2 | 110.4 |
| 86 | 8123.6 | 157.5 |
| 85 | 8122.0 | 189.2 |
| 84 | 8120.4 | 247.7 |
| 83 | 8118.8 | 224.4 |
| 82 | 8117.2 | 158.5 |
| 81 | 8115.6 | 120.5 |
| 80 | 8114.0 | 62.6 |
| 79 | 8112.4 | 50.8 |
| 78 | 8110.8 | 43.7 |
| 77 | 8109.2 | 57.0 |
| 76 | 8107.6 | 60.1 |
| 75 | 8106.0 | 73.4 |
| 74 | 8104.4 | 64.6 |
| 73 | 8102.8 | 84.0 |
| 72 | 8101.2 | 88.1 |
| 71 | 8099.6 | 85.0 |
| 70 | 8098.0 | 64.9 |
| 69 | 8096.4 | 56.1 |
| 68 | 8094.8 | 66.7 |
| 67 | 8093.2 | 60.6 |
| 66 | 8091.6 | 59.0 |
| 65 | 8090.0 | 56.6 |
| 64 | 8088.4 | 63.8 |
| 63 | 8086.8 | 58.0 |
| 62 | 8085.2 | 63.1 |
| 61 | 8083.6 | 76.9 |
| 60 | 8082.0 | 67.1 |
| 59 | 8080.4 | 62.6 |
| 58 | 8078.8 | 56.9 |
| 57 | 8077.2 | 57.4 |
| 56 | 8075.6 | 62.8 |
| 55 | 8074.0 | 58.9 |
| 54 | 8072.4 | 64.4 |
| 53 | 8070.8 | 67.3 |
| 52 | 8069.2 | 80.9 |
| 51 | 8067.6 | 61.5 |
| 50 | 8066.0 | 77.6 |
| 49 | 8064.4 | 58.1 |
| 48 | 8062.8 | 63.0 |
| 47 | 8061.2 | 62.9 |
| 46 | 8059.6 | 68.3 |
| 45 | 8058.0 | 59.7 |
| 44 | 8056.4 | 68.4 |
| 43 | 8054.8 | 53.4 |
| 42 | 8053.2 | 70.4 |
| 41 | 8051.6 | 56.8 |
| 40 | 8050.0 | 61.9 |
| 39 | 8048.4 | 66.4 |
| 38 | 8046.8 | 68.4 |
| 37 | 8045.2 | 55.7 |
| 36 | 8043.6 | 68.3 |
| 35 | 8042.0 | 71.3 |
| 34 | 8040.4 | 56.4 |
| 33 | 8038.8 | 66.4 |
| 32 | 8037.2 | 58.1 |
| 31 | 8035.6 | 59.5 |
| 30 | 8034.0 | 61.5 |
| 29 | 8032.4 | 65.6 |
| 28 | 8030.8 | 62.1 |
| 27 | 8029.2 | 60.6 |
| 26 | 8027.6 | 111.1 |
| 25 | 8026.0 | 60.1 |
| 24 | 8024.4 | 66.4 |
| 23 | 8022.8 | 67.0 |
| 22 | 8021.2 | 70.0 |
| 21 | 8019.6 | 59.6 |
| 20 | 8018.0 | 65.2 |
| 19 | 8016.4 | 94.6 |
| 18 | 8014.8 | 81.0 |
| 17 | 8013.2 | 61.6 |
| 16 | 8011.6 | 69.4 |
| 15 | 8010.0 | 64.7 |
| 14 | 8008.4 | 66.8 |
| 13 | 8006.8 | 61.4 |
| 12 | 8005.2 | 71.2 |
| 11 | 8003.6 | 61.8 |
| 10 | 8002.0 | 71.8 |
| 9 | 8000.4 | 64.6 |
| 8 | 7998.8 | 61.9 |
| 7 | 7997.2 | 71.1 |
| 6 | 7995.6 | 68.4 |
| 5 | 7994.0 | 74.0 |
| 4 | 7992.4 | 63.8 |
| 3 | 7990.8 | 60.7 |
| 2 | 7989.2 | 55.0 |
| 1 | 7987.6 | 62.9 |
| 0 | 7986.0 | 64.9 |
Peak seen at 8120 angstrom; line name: H-alpha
